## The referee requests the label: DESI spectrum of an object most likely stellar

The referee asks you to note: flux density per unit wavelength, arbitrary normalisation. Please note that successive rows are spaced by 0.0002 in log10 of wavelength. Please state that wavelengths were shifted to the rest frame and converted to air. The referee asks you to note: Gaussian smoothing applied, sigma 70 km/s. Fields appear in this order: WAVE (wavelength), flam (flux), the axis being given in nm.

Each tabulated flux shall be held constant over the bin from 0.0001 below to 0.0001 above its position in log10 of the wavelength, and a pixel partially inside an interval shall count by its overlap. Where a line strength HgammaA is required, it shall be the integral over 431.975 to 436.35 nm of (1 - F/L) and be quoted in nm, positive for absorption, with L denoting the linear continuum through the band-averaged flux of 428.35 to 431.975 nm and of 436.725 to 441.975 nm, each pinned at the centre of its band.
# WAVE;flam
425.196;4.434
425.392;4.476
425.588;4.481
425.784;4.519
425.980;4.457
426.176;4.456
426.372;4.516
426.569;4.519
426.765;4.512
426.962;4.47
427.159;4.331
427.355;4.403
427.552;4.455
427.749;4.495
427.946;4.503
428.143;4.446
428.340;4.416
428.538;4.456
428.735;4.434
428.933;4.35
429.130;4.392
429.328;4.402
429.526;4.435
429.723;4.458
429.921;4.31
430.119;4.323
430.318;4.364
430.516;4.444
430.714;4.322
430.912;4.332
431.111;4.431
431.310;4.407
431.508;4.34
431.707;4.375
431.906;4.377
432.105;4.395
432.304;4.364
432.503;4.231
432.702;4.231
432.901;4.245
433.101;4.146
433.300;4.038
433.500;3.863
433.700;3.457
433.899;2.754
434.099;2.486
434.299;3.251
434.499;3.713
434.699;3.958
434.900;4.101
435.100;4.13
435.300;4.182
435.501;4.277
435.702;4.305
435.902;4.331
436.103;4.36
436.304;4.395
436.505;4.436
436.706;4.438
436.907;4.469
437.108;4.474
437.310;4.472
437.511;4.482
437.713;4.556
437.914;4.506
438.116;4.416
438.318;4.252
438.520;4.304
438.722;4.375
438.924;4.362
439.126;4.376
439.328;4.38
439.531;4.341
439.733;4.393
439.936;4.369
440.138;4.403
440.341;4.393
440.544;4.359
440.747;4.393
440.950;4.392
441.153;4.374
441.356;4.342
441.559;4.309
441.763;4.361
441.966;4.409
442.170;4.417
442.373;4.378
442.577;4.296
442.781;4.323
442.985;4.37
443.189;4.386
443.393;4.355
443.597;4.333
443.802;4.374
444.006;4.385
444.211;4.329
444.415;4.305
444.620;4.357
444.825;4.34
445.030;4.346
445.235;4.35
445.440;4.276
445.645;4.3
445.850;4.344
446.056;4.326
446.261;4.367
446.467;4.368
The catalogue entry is 0.427 nm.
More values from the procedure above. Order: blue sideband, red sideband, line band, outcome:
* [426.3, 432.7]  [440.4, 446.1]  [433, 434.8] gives 0.36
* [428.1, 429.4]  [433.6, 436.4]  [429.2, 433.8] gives -0.13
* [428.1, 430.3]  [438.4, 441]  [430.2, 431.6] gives 0.01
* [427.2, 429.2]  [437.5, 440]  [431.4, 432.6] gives 0.02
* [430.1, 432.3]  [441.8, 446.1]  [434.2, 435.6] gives 0.14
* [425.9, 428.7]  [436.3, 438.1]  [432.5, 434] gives 0.21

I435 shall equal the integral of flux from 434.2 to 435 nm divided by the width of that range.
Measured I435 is 3.75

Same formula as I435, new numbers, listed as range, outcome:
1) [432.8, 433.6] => 4.07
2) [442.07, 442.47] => 4.41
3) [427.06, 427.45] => 4.37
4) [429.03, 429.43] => 4.4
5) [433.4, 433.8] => 3.66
